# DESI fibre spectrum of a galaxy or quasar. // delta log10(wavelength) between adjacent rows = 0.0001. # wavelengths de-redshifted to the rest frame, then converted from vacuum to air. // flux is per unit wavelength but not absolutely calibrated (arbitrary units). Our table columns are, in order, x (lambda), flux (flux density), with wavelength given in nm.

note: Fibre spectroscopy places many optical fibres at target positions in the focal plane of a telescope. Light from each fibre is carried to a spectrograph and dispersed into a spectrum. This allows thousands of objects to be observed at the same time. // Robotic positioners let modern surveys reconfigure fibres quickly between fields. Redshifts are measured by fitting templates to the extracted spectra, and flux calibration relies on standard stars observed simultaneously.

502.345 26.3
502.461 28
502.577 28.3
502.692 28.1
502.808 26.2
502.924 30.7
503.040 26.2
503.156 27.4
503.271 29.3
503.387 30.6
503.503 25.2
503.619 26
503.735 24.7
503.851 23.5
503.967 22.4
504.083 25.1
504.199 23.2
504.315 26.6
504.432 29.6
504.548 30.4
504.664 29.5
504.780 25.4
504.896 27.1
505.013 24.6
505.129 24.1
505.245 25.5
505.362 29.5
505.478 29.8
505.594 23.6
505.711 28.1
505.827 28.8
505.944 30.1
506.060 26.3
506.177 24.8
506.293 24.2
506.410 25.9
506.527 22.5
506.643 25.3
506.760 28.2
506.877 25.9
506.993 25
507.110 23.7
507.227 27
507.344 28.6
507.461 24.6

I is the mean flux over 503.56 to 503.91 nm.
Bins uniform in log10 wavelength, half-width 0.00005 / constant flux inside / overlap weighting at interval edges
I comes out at 24.7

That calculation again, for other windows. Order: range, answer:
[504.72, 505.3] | 25.4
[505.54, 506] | 27.6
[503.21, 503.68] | 27.8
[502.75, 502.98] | 28.4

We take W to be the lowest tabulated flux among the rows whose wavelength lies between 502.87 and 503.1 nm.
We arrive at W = 26.2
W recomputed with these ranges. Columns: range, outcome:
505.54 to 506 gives 23.6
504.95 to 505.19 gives 24.1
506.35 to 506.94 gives 22.5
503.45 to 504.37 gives 22.4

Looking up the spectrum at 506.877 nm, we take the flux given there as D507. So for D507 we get 25.9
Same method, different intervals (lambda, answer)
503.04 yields 26.2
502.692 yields 28.1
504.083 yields 25.1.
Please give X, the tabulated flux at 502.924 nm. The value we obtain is 30.7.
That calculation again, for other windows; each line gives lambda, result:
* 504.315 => 26.6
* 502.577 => 28.3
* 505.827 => 28.8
